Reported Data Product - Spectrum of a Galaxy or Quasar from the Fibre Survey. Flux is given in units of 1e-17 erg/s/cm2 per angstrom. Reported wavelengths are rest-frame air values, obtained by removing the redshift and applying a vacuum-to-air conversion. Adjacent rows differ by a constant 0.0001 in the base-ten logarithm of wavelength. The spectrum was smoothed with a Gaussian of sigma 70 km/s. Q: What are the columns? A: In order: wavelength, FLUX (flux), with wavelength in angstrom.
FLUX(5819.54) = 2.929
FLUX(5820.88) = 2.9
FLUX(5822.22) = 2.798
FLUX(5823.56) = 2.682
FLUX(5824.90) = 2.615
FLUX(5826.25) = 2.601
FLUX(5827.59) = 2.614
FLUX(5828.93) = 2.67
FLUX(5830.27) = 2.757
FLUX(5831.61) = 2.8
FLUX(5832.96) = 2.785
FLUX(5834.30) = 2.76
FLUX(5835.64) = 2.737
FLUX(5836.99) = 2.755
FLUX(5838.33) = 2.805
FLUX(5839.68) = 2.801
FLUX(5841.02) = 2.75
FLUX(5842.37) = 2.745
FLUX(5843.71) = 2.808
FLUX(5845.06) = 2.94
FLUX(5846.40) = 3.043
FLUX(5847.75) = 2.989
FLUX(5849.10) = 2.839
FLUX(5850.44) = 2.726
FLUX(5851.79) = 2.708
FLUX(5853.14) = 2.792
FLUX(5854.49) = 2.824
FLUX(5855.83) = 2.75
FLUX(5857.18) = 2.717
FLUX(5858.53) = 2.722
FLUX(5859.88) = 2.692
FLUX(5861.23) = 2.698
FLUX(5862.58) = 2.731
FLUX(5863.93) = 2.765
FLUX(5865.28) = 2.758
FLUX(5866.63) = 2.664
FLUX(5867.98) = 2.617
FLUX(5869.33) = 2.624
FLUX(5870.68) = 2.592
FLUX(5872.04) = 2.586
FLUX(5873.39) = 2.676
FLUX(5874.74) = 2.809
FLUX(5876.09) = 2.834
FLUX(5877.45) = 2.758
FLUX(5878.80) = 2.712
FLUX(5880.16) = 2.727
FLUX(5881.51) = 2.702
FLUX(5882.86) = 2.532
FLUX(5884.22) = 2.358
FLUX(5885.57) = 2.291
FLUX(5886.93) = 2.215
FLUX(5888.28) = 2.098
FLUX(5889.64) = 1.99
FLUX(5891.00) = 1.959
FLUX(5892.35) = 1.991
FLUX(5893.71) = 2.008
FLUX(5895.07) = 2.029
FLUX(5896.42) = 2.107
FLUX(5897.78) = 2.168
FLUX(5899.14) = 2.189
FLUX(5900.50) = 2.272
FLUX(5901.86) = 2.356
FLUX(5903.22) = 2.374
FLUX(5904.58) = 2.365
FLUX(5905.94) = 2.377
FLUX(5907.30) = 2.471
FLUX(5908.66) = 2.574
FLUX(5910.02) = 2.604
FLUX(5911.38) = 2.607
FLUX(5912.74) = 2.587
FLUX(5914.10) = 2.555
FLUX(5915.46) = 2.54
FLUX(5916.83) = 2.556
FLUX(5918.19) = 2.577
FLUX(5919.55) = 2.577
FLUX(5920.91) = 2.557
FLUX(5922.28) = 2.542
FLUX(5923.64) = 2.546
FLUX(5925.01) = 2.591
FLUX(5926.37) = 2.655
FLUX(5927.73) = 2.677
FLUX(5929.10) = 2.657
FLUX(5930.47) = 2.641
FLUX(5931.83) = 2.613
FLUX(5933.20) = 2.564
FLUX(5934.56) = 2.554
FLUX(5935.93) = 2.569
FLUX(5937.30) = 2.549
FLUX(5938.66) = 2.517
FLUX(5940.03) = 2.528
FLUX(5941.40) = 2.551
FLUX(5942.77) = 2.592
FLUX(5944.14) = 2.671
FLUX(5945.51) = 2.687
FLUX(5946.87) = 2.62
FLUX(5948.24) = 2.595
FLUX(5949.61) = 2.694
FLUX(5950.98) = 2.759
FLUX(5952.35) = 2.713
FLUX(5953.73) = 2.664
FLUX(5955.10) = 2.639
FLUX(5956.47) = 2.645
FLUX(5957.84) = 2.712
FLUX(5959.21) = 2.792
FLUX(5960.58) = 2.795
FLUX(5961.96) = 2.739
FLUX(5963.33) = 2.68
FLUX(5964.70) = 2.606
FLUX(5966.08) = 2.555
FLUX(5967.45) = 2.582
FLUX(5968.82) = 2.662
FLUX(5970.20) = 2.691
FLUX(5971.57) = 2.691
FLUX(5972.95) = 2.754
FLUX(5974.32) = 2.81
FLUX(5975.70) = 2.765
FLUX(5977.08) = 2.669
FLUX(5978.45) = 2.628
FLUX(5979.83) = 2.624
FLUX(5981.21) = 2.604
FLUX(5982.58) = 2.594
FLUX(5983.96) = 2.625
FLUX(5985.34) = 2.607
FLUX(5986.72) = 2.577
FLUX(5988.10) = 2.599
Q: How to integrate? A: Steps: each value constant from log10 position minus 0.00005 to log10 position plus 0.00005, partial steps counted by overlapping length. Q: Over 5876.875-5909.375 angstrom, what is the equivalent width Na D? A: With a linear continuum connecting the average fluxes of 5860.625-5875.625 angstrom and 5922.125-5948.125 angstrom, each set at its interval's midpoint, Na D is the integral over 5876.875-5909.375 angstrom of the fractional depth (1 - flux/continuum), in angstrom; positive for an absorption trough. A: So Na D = 4.1 angstrom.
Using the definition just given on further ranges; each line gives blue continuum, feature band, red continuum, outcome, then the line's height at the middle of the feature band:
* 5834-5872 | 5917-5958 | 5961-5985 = 1.2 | 2.69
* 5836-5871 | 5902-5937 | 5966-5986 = 2.0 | 2.71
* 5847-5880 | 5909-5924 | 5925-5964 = 0.6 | 2.68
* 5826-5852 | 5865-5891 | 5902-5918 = 1.0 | 2.63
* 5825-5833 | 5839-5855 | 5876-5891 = -1.4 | 2.61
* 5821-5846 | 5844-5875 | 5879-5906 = -2.6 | 2.54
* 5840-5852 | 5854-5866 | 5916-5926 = 0.2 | 2.79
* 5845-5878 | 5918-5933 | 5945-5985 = 0.6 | 2.7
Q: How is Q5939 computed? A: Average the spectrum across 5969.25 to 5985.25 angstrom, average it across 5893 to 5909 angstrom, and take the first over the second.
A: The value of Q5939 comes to 1.2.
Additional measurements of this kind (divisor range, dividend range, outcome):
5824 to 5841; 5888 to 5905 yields 0.79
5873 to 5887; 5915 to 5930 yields 0.99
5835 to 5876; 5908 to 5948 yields 0.94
